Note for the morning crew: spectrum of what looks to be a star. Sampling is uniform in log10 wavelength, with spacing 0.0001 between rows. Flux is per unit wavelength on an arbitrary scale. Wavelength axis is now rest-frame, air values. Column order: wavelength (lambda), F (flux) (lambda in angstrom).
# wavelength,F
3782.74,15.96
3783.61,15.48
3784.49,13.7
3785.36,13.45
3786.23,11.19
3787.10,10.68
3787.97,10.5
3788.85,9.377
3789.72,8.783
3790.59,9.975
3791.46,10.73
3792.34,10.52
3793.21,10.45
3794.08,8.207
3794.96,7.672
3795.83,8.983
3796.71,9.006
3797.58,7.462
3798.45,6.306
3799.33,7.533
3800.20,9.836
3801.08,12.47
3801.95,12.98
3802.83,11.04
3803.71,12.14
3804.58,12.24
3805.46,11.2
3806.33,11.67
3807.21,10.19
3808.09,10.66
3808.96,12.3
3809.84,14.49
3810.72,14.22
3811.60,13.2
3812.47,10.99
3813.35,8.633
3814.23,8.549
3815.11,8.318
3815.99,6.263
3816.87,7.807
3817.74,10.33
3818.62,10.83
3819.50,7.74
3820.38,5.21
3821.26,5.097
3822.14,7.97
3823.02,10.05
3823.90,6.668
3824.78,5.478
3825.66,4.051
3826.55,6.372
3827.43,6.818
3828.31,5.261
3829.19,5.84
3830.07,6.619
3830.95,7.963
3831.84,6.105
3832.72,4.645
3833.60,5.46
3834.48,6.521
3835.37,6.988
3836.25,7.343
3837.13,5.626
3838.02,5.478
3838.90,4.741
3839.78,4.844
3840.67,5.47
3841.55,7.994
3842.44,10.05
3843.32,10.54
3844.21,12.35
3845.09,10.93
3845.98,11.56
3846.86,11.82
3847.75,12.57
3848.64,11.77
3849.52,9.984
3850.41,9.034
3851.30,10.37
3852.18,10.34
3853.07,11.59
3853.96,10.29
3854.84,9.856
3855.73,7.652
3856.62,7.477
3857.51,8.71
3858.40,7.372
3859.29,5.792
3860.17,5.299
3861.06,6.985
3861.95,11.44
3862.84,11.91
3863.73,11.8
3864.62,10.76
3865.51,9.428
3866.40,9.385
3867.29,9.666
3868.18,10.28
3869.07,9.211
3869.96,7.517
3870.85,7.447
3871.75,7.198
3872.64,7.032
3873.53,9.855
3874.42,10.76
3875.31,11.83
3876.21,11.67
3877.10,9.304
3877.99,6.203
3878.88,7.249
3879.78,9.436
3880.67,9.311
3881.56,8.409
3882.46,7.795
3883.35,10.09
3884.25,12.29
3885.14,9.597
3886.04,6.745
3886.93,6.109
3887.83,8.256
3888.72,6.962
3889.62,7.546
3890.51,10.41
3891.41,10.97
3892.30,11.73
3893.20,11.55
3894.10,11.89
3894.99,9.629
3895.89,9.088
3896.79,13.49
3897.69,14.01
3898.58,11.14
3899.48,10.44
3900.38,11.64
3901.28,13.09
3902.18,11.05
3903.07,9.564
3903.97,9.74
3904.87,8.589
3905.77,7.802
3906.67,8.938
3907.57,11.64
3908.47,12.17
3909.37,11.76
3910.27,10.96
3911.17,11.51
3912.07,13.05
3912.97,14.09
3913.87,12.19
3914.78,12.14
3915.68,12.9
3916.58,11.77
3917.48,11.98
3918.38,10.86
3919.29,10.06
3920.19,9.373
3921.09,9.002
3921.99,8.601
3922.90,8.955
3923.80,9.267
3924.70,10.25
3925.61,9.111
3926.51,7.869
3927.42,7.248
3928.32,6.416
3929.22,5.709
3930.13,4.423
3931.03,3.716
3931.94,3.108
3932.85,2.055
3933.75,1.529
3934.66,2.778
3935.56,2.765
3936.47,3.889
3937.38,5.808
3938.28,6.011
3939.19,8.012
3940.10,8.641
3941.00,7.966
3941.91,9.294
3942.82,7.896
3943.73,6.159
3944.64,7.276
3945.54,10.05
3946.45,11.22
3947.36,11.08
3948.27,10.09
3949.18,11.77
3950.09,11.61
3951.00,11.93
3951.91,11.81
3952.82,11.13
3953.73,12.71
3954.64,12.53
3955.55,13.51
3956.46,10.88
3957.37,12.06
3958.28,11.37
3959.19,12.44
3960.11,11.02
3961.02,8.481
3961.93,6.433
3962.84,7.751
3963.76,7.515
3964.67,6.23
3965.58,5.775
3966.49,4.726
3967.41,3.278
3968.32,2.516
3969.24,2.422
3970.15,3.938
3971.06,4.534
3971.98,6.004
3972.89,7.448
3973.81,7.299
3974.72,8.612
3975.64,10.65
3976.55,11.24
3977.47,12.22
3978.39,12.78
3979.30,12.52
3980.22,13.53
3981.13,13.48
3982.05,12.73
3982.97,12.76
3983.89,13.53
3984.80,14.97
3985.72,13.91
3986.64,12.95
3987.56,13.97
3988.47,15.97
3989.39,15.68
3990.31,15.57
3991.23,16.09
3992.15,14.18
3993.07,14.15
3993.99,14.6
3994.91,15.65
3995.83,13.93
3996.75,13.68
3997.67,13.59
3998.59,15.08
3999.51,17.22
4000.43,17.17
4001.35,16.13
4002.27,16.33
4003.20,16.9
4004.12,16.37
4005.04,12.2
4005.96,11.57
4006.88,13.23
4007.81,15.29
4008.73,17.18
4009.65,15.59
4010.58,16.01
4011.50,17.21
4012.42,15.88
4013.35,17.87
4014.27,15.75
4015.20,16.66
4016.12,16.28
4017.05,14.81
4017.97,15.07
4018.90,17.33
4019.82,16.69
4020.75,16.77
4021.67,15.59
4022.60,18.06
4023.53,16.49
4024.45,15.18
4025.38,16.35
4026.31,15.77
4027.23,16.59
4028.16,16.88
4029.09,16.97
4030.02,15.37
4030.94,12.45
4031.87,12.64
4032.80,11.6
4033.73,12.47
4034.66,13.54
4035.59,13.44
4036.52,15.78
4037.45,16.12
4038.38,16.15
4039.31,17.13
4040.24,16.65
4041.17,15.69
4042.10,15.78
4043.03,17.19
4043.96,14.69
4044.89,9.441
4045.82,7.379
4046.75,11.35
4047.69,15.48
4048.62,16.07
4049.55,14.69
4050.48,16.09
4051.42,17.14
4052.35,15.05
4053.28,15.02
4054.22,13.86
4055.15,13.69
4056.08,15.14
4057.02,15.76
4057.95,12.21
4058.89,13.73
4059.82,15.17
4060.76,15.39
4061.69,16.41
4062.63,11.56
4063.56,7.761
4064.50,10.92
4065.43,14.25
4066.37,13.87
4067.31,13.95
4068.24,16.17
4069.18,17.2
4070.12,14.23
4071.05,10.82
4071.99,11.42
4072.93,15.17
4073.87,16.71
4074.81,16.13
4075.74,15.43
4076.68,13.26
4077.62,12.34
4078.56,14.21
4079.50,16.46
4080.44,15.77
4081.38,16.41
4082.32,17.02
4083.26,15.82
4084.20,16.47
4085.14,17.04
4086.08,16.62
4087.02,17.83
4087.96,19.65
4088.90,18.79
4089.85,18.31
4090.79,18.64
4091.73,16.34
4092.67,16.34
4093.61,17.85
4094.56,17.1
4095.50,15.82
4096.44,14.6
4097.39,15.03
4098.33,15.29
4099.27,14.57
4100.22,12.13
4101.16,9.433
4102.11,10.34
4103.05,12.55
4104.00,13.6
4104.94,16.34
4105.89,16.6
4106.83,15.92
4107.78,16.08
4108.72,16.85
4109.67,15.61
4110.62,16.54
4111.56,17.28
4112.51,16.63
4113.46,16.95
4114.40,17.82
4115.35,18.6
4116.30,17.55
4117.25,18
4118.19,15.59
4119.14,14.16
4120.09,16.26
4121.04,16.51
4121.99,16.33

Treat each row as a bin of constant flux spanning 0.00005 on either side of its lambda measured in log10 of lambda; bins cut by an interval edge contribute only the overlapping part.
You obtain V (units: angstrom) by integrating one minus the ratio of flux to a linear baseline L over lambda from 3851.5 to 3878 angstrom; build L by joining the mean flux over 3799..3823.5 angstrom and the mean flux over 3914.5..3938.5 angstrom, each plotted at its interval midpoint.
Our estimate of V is -1.14 angstrom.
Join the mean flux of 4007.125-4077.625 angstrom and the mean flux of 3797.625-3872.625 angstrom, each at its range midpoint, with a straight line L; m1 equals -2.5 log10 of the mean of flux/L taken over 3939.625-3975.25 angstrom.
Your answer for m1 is 0.39 mag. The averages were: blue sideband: 8.85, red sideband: 14.9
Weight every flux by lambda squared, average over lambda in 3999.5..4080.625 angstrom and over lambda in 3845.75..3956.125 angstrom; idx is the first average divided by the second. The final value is 1.70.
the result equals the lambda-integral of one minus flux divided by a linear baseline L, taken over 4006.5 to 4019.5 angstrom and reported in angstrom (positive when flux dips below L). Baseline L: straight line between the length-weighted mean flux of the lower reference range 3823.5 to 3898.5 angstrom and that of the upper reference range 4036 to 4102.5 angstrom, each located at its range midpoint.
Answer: -2.7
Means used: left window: 8.76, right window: 14.9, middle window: 16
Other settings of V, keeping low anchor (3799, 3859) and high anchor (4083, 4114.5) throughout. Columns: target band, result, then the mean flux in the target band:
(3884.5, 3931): 3.85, 10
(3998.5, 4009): -1.49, 15.4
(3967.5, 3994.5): 3.41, 11.3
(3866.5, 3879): 1.28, 9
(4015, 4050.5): -2.18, 15.1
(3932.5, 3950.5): 6.91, 7.32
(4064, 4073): 0.85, 13.7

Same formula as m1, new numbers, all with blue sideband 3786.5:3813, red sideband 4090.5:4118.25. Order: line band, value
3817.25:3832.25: 0.49 mag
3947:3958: 0.12 mag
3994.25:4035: -0.09 mag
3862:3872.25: 0.22 mag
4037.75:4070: 0.04 mag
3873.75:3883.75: 0.27 mag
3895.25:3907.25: 0.15 mag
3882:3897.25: 0.24 mag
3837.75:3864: 0.23 mag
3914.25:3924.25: 0.20 mag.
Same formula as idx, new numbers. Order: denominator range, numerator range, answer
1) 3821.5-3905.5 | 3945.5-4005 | 1.37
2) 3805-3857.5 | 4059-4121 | 2.03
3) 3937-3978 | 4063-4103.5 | 1.84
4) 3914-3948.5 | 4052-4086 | 2.00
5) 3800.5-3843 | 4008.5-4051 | 2.03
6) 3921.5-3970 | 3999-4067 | 1.99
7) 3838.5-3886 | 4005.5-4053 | 1.79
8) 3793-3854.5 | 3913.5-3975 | 0.98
